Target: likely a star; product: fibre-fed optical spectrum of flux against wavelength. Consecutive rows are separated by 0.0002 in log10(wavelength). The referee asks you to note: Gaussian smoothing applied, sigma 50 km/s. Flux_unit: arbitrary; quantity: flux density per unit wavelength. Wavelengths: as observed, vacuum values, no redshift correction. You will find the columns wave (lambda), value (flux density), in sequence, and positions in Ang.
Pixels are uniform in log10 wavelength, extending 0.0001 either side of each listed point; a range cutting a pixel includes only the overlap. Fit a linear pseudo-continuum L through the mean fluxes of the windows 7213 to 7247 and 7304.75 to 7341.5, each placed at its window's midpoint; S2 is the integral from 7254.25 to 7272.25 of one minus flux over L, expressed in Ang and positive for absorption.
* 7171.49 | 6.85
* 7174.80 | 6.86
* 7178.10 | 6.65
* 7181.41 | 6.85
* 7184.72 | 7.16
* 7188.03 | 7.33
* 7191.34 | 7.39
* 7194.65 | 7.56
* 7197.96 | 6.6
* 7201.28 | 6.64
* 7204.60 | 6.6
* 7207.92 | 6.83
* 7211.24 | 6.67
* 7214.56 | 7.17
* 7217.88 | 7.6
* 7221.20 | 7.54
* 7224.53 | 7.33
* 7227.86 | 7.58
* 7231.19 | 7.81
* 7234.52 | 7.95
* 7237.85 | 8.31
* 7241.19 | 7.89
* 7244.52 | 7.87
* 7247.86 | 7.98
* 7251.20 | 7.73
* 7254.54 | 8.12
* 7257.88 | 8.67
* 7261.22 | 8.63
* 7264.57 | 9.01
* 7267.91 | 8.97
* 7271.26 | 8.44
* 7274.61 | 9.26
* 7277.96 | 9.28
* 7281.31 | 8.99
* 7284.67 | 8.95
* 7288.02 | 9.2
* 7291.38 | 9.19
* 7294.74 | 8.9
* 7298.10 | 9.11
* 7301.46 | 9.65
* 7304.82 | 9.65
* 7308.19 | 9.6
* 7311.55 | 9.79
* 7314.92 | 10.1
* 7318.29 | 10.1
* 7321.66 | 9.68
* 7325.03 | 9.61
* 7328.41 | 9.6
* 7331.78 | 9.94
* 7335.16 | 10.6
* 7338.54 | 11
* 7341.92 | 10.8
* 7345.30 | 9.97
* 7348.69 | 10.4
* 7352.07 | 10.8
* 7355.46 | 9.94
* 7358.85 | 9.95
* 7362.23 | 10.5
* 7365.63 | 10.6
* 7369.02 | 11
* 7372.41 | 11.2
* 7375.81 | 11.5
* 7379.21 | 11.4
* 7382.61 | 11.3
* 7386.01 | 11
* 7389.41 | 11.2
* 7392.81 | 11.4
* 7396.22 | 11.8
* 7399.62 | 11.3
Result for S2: -0.3 Ang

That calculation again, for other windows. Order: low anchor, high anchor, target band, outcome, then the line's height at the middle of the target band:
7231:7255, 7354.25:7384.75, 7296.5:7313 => -0.3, 9.36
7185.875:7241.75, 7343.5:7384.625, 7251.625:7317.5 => -1.4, 8.92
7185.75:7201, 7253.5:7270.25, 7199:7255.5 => 3.1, 7.92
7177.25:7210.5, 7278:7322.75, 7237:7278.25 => 0.0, 8.45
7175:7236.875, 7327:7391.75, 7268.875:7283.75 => -0.3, 8.79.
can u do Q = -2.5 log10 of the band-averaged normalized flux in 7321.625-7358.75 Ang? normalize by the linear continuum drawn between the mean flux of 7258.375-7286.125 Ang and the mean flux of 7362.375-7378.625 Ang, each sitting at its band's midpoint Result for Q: 0.02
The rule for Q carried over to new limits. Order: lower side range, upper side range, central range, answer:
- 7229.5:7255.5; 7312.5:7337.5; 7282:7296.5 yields 0.00 mag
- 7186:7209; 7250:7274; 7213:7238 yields 0.01 mag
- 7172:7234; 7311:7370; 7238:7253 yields 0.02 mag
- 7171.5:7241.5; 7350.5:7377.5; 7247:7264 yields 0.00 mag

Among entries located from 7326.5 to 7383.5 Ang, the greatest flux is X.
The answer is 11.5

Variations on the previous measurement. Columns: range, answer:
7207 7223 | 7.6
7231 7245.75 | 8.31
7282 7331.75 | 10.1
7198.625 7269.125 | 9.01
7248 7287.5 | 9.28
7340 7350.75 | 10.8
